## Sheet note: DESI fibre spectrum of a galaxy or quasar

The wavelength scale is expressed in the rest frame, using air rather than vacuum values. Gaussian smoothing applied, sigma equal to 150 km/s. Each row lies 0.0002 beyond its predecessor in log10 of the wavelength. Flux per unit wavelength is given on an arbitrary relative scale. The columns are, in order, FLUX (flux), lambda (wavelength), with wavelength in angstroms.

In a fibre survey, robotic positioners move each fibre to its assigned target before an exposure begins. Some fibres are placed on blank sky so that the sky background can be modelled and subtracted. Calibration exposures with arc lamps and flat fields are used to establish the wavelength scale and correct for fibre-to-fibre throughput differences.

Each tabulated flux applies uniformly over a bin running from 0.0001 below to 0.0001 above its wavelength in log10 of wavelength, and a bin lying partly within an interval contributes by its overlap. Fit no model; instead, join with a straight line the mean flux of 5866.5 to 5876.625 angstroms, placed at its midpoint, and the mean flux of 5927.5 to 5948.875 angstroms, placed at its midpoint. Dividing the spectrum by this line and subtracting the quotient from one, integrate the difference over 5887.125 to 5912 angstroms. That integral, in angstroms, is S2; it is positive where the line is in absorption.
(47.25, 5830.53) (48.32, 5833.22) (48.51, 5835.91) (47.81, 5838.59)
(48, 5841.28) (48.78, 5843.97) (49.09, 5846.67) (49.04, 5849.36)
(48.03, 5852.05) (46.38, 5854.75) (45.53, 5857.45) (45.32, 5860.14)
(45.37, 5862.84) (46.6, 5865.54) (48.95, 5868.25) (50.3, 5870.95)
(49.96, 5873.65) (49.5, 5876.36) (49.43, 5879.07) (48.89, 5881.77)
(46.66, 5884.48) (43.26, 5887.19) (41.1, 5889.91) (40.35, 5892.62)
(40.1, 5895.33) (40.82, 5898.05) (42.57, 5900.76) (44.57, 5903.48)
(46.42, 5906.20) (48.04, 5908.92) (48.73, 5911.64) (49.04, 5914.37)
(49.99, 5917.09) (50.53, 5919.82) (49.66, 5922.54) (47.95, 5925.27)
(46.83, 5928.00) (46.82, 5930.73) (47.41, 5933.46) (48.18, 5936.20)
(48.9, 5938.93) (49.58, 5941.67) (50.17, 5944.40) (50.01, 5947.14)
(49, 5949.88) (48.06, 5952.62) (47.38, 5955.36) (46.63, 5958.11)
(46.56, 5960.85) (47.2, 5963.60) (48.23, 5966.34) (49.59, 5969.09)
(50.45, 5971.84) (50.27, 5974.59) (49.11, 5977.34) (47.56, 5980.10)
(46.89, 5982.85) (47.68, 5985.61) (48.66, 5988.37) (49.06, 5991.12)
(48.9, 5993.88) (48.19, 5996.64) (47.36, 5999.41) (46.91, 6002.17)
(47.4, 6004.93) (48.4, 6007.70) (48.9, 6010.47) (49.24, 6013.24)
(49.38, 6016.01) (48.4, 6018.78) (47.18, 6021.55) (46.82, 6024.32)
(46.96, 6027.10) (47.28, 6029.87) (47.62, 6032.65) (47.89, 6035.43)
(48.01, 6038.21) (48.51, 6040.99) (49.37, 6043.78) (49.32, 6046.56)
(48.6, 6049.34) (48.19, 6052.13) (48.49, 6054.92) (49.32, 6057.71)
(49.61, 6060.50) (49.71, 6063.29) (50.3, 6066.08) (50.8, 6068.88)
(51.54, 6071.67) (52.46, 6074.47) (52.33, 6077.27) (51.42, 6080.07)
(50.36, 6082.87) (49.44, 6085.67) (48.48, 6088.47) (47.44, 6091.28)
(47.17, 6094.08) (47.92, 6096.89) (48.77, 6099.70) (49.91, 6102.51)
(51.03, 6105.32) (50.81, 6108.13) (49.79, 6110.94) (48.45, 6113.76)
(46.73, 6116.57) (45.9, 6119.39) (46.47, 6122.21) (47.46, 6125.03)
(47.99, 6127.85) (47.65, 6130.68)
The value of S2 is 2.9 angstroms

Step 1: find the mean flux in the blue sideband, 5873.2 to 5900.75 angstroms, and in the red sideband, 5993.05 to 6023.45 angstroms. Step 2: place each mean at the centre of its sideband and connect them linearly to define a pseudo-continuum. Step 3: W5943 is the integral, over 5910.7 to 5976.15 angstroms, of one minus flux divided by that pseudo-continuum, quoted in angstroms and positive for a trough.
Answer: -3.3 angstroms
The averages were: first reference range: 44.7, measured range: 48.6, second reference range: 48.2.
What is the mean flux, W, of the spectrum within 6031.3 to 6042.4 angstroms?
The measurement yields 48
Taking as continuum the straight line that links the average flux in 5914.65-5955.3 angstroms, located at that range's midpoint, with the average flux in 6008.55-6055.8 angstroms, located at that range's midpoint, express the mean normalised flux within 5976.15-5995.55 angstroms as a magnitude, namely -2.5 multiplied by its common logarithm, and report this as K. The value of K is 0.01 mag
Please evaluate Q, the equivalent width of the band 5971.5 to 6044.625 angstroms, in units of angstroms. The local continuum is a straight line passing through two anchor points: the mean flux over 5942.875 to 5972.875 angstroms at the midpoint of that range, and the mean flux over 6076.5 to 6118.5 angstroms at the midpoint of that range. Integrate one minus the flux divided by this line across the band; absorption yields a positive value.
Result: 0.8 angstroms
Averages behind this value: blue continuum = 48.5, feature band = 48.2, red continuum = 49.3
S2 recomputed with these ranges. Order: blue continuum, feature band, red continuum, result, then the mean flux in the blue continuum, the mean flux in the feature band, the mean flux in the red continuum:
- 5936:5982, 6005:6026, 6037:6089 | 0.4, 48.6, 48.2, 49.8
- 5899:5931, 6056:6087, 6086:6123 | -1.5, 47.5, 50.6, 48.4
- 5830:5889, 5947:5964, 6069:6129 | 0.2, 47.7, 47.7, 49.2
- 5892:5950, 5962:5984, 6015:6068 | -0.4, 47.1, 48.7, 48.5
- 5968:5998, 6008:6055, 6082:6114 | 0.6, 48.8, 48.2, 49.1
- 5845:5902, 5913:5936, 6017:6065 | -0.9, 46.1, 48.5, 48.3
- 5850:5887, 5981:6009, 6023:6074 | 0.3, 47.7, 47.9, 48.9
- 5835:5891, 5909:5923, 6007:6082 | -0.4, 47.5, 49.4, 49.1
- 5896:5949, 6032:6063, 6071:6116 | 0.3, 47.6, 48.7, 49.7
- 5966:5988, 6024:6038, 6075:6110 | 0.5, 48.7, 47.4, 49.7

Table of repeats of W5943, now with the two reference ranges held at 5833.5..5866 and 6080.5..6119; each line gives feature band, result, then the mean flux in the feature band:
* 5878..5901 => 1.9 angstroms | 43.7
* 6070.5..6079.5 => -0.6 angstroms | 52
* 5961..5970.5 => 0.0 angstroms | 48.1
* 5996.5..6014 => 0.1 angstroms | 48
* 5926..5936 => 0.1 angstroms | 47.2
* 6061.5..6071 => -0.3 angstroms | 50.4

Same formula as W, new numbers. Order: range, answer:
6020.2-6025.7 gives 47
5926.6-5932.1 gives 46.8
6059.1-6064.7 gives 49.7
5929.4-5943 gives 48.2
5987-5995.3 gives 48.9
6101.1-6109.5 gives 50.6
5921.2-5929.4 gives 48.1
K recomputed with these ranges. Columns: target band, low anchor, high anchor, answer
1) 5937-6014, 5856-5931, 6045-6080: 0.00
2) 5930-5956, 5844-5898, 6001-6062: -0.03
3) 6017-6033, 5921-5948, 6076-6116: 0.04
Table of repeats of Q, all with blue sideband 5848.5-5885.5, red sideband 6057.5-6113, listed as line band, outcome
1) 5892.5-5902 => 1.4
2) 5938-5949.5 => -0.2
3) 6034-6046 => 0.2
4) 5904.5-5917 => 0.0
